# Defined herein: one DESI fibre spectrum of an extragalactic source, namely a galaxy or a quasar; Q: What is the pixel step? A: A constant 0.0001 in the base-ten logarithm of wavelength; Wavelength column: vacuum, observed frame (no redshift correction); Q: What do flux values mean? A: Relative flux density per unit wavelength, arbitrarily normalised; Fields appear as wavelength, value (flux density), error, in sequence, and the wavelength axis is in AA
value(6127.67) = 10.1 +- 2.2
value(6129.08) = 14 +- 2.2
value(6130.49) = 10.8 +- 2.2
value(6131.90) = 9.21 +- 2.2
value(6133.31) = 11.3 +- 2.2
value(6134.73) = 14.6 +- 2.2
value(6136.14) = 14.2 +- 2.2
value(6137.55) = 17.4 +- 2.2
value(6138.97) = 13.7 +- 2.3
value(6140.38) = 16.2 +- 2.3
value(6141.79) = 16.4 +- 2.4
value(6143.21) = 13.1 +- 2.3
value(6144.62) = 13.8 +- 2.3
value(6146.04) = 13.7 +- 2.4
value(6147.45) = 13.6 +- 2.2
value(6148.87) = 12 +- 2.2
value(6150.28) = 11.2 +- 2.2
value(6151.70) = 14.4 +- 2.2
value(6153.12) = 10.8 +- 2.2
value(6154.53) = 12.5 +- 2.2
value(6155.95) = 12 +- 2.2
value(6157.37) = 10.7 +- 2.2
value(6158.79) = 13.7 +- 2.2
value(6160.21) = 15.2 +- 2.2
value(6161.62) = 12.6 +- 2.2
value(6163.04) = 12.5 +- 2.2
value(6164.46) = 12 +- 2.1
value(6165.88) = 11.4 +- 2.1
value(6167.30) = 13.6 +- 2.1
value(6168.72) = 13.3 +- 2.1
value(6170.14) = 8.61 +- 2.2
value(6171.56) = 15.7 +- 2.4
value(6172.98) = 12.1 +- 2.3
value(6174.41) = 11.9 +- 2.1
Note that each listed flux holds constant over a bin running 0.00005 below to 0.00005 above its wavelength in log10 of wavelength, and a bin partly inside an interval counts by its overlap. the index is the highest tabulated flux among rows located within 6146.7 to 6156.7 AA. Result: 14.4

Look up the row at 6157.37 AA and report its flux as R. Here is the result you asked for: 10.7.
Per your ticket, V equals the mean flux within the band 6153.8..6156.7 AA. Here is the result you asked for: 12.2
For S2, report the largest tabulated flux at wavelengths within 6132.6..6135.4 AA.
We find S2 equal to 14.6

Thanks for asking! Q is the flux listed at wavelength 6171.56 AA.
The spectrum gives 15.7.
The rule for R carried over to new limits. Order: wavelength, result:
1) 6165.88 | 11.4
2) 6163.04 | 12.5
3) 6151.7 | 14.4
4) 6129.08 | 14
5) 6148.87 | 12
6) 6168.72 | 13.3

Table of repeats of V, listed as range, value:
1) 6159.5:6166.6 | 12.8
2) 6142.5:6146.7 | 13.5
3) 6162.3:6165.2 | 12.2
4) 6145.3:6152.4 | 13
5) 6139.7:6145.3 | 14.9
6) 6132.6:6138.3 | 14.3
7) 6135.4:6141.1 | 15.4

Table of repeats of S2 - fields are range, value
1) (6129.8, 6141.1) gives 17.4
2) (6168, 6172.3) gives 15.7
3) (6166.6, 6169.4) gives 13.6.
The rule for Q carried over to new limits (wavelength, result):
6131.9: 9.21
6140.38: 16.2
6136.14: 14.2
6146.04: 13.7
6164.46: 12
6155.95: 12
